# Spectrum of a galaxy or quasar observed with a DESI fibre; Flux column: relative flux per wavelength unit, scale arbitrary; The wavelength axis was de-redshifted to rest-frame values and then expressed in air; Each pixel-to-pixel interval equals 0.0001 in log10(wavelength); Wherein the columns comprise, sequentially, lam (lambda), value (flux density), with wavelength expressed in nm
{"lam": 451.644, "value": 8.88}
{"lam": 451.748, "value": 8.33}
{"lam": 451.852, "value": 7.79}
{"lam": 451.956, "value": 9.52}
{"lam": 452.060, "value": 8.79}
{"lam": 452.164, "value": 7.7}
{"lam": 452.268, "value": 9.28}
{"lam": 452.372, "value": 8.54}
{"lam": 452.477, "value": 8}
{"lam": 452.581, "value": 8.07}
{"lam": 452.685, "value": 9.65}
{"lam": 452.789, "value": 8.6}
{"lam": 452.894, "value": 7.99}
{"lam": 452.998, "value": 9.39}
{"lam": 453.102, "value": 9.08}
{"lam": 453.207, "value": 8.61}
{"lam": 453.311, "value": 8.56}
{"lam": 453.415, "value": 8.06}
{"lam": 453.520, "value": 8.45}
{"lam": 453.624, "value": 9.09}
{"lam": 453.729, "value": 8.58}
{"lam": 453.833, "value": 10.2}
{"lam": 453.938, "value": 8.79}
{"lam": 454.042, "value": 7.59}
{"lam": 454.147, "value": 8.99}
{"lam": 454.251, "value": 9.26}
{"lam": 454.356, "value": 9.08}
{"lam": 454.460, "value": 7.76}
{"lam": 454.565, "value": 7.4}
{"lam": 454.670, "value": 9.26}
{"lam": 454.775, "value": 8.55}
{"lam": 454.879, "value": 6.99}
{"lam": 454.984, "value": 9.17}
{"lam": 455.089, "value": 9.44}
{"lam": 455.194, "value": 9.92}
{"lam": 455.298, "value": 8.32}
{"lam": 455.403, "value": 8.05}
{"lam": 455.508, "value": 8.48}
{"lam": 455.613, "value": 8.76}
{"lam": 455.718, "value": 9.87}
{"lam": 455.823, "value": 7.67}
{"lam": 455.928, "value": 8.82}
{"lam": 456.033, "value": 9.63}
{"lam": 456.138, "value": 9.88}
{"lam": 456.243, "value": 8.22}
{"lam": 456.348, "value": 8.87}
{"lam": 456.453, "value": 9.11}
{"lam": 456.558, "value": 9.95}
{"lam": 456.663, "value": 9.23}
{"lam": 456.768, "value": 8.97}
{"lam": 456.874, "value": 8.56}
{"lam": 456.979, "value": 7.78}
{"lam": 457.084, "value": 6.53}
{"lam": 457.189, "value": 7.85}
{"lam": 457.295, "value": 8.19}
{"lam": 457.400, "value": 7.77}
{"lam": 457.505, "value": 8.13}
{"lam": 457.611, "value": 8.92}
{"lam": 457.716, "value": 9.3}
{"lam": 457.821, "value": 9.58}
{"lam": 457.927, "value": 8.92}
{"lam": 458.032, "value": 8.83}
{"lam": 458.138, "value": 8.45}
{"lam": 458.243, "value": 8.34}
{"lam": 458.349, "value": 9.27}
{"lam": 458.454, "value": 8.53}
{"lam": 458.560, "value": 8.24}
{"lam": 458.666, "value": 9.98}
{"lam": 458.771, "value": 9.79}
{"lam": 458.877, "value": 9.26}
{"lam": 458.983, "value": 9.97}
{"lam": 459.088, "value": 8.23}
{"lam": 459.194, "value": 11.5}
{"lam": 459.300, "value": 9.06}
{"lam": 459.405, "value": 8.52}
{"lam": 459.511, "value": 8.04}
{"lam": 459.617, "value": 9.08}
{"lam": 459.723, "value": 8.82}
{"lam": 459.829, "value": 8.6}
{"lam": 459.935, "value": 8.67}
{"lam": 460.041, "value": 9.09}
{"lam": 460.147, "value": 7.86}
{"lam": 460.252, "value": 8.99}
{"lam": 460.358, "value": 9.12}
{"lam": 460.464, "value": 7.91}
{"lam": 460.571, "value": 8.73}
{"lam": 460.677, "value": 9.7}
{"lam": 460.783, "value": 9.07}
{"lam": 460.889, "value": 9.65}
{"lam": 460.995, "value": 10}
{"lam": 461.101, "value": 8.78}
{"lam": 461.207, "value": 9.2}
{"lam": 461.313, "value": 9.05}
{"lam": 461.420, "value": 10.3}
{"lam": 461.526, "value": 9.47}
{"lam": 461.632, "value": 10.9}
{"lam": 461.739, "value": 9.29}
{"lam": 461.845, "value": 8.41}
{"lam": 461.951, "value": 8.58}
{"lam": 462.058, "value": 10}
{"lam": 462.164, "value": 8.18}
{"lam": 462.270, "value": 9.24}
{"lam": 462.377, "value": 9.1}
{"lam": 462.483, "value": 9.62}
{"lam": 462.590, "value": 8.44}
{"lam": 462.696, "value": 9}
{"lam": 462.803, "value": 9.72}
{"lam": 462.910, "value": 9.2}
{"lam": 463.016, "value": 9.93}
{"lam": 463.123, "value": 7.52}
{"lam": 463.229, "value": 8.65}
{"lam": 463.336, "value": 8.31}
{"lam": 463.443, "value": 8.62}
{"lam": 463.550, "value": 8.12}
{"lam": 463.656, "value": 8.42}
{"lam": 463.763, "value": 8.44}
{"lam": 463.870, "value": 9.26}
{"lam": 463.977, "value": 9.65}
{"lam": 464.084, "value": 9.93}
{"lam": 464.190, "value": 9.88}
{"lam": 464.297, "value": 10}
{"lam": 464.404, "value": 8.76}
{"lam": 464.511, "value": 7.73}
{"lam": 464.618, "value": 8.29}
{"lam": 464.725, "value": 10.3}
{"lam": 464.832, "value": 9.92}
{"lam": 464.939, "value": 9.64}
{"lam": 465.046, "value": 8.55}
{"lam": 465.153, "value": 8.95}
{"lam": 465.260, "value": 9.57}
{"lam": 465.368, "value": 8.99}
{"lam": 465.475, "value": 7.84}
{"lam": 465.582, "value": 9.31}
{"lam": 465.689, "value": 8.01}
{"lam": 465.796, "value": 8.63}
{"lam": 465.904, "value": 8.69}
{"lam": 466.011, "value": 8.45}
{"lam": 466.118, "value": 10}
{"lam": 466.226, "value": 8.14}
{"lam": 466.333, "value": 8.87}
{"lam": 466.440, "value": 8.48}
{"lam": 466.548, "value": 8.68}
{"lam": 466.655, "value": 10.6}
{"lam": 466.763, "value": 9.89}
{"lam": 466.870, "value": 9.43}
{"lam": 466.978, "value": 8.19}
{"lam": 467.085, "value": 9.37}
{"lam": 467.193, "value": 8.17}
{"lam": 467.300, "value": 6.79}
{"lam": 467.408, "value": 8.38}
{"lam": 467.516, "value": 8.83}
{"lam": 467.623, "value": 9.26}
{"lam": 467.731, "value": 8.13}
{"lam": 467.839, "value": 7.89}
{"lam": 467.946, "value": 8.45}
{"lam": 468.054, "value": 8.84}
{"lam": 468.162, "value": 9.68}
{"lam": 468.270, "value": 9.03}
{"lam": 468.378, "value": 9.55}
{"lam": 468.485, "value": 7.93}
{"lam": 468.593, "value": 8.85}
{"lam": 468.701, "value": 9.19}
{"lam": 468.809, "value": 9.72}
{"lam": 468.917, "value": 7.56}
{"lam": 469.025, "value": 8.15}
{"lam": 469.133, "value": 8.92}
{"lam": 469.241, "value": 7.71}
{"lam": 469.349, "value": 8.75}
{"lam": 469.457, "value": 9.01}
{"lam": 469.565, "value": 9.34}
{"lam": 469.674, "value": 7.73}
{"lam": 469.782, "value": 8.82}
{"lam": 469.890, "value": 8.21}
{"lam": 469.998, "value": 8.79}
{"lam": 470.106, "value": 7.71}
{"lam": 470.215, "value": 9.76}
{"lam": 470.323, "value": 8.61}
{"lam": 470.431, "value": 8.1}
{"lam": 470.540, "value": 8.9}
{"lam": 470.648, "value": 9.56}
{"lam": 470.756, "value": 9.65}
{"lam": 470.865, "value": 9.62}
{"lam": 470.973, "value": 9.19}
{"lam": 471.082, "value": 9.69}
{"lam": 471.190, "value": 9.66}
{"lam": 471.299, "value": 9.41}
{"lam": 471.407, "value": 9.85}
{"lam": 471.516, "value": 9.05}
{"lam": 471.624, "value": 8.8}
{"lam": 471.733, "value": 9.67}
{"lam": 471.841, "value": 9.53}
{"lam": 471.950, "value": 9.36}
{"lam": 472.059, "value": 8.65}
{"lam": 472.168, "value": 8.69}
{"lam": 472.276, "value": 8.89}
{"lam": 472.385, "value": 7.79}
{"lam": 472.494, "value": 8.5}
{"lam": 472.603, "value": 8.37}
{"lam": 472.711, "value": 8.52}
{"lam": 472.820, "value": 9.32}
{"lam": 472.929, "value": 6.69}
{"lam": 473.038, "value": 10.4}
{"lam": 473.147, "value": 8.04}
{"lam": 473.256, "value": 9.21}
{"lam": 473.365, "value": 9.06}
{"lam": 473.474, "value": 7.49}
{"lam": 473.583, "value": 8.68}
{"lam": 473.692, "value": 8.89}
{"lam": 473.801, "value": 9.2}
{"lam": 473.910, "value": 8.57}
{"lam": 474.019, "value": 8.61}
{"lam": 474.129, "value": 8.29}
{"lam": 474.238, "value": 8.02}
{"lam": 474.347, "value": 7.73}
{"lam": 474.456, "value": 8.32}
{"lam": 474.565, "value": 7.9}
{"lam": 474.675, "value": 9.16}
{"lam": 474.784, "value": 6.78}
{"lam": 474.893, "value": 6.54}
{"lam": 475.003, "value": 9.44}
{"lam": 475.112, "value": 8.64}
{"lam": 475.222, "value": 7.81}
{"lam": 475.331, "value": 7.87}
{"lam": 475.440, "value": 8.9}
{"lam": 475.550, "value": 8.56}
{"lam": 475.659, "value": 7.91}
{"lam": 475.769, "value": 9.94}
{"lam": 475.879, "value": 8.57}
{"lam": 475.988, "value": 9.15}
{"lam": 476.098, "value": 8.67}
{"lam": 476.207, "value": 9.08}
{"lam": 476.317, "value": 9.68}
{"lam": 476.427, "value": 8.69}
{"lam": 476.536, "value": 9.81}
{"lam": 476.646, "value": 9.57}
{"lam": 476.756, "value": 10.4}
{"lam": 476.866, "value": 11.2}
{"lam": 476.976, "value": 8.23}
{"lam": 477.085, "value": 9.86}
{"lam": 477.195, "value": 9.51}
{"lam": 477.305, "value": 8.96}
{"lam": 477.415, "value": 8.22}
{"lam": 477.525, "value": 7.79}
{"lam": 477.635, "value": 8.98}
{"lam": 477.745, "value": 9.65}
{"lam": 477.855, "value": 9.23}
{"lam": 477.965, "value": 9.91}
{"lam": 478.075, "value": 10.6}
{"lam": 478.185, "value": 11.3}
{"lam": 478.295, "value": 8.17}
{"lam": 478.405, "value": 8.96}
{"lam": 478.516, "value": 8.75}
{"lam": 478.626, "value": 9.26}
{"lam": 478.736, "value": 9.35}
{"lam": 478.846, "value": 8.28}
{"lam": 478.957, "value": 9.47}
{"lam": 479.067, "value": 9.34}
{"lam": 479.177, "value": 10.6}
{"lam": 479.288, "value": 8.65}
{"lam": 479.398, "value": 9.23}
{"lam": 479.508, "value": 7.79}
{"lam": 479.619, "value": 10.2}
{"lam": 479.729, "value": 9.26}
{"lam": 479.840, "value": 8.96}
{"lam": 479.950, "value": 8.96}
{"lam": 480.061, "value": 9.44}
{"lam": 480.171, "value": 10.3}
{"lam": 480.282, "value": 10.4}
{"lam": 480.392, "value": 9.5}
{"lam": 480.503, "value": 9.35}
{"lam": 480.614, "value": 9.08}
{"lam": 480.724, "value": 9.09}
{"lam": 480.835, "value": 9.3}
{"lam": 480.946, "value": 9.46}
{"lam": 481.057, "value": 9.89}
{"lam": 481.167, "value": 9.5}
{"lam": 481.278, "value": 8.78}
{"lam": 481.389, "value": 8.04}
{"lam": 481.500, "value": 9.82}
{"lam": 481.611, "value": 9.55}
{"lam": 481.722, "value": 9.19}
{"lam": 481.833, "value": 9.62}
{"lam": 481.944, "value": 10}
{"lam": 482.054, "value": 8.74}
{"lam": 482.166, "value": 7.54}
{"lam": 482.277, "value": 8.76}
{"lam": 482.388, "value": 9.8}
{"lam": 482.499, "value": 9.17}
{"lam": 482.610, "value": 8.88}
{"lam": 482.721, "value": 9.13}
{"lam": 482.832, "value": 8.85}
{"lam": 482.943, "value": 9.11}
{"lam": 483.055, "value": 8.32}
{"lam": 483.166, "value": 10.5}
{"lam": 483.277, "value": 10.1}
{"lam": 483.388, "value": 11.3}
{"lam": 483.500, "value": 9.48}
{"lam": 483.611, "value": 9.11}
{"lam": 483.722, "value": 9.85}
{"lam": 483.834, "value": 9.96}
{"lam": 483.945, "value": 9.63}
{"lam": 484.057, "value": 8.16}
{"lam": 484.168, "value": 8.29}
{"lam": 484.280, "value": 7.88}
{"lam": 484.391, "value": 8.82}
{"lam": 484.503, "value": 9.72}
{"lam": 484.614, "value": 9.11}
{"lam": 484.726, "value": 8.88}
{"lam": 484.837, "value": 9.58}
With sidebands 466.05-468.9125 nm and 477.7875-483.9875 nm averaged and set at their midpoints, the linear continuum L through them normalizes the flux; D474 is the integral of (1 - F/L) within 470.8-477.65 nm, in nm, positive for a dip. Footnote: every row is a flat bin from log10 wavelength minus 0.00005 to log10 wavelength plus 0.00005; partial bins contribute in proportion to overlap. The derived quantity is 0.21 nm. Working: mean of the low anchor 8.84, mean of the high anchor 9.37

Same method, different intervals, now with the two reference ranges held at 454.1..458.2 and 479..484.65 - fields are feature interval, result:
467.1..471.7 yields 0.098 nm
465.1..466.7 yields 0.007 nm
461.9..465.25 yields -0.069 nm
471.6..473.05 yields 0.050 nm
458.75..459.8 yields -0.053 nm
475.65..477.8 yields -0.013 nm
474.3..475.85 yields 0.148 nm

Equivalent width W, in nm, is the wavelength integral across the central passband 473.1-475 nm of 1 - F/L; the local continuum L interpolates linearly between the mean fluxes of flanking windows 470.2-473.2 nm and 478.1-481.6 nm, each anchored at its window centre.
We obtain 0.17 nm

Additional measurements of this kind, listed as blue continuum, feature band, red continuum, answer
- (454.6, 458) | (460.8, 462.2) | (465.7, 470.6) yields -0.11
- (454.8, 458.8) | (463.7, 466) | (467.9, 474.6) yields -0.08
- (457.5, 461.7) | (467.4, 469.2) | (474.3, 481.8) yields 0.07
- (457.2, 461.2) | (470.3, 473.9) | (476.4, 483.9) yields 0.10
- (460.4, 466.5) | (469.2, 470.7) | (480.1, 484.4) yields 0.08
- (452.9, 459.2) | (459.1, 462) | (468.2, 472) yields -0.09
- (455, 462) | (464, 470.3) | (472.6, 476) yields -0.12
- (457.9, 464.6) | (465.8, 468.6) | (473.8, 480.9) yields 0.08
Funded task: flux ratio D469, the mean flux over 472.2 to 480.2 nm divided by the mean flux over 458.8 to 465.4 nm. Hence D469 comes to 0.98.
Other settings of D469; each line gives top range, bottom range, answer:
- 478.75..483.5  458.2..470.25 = 1.04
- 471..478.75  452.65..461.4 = 1.01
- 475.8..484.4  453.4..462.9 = 1.04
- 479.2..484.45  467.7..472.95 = 1.05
